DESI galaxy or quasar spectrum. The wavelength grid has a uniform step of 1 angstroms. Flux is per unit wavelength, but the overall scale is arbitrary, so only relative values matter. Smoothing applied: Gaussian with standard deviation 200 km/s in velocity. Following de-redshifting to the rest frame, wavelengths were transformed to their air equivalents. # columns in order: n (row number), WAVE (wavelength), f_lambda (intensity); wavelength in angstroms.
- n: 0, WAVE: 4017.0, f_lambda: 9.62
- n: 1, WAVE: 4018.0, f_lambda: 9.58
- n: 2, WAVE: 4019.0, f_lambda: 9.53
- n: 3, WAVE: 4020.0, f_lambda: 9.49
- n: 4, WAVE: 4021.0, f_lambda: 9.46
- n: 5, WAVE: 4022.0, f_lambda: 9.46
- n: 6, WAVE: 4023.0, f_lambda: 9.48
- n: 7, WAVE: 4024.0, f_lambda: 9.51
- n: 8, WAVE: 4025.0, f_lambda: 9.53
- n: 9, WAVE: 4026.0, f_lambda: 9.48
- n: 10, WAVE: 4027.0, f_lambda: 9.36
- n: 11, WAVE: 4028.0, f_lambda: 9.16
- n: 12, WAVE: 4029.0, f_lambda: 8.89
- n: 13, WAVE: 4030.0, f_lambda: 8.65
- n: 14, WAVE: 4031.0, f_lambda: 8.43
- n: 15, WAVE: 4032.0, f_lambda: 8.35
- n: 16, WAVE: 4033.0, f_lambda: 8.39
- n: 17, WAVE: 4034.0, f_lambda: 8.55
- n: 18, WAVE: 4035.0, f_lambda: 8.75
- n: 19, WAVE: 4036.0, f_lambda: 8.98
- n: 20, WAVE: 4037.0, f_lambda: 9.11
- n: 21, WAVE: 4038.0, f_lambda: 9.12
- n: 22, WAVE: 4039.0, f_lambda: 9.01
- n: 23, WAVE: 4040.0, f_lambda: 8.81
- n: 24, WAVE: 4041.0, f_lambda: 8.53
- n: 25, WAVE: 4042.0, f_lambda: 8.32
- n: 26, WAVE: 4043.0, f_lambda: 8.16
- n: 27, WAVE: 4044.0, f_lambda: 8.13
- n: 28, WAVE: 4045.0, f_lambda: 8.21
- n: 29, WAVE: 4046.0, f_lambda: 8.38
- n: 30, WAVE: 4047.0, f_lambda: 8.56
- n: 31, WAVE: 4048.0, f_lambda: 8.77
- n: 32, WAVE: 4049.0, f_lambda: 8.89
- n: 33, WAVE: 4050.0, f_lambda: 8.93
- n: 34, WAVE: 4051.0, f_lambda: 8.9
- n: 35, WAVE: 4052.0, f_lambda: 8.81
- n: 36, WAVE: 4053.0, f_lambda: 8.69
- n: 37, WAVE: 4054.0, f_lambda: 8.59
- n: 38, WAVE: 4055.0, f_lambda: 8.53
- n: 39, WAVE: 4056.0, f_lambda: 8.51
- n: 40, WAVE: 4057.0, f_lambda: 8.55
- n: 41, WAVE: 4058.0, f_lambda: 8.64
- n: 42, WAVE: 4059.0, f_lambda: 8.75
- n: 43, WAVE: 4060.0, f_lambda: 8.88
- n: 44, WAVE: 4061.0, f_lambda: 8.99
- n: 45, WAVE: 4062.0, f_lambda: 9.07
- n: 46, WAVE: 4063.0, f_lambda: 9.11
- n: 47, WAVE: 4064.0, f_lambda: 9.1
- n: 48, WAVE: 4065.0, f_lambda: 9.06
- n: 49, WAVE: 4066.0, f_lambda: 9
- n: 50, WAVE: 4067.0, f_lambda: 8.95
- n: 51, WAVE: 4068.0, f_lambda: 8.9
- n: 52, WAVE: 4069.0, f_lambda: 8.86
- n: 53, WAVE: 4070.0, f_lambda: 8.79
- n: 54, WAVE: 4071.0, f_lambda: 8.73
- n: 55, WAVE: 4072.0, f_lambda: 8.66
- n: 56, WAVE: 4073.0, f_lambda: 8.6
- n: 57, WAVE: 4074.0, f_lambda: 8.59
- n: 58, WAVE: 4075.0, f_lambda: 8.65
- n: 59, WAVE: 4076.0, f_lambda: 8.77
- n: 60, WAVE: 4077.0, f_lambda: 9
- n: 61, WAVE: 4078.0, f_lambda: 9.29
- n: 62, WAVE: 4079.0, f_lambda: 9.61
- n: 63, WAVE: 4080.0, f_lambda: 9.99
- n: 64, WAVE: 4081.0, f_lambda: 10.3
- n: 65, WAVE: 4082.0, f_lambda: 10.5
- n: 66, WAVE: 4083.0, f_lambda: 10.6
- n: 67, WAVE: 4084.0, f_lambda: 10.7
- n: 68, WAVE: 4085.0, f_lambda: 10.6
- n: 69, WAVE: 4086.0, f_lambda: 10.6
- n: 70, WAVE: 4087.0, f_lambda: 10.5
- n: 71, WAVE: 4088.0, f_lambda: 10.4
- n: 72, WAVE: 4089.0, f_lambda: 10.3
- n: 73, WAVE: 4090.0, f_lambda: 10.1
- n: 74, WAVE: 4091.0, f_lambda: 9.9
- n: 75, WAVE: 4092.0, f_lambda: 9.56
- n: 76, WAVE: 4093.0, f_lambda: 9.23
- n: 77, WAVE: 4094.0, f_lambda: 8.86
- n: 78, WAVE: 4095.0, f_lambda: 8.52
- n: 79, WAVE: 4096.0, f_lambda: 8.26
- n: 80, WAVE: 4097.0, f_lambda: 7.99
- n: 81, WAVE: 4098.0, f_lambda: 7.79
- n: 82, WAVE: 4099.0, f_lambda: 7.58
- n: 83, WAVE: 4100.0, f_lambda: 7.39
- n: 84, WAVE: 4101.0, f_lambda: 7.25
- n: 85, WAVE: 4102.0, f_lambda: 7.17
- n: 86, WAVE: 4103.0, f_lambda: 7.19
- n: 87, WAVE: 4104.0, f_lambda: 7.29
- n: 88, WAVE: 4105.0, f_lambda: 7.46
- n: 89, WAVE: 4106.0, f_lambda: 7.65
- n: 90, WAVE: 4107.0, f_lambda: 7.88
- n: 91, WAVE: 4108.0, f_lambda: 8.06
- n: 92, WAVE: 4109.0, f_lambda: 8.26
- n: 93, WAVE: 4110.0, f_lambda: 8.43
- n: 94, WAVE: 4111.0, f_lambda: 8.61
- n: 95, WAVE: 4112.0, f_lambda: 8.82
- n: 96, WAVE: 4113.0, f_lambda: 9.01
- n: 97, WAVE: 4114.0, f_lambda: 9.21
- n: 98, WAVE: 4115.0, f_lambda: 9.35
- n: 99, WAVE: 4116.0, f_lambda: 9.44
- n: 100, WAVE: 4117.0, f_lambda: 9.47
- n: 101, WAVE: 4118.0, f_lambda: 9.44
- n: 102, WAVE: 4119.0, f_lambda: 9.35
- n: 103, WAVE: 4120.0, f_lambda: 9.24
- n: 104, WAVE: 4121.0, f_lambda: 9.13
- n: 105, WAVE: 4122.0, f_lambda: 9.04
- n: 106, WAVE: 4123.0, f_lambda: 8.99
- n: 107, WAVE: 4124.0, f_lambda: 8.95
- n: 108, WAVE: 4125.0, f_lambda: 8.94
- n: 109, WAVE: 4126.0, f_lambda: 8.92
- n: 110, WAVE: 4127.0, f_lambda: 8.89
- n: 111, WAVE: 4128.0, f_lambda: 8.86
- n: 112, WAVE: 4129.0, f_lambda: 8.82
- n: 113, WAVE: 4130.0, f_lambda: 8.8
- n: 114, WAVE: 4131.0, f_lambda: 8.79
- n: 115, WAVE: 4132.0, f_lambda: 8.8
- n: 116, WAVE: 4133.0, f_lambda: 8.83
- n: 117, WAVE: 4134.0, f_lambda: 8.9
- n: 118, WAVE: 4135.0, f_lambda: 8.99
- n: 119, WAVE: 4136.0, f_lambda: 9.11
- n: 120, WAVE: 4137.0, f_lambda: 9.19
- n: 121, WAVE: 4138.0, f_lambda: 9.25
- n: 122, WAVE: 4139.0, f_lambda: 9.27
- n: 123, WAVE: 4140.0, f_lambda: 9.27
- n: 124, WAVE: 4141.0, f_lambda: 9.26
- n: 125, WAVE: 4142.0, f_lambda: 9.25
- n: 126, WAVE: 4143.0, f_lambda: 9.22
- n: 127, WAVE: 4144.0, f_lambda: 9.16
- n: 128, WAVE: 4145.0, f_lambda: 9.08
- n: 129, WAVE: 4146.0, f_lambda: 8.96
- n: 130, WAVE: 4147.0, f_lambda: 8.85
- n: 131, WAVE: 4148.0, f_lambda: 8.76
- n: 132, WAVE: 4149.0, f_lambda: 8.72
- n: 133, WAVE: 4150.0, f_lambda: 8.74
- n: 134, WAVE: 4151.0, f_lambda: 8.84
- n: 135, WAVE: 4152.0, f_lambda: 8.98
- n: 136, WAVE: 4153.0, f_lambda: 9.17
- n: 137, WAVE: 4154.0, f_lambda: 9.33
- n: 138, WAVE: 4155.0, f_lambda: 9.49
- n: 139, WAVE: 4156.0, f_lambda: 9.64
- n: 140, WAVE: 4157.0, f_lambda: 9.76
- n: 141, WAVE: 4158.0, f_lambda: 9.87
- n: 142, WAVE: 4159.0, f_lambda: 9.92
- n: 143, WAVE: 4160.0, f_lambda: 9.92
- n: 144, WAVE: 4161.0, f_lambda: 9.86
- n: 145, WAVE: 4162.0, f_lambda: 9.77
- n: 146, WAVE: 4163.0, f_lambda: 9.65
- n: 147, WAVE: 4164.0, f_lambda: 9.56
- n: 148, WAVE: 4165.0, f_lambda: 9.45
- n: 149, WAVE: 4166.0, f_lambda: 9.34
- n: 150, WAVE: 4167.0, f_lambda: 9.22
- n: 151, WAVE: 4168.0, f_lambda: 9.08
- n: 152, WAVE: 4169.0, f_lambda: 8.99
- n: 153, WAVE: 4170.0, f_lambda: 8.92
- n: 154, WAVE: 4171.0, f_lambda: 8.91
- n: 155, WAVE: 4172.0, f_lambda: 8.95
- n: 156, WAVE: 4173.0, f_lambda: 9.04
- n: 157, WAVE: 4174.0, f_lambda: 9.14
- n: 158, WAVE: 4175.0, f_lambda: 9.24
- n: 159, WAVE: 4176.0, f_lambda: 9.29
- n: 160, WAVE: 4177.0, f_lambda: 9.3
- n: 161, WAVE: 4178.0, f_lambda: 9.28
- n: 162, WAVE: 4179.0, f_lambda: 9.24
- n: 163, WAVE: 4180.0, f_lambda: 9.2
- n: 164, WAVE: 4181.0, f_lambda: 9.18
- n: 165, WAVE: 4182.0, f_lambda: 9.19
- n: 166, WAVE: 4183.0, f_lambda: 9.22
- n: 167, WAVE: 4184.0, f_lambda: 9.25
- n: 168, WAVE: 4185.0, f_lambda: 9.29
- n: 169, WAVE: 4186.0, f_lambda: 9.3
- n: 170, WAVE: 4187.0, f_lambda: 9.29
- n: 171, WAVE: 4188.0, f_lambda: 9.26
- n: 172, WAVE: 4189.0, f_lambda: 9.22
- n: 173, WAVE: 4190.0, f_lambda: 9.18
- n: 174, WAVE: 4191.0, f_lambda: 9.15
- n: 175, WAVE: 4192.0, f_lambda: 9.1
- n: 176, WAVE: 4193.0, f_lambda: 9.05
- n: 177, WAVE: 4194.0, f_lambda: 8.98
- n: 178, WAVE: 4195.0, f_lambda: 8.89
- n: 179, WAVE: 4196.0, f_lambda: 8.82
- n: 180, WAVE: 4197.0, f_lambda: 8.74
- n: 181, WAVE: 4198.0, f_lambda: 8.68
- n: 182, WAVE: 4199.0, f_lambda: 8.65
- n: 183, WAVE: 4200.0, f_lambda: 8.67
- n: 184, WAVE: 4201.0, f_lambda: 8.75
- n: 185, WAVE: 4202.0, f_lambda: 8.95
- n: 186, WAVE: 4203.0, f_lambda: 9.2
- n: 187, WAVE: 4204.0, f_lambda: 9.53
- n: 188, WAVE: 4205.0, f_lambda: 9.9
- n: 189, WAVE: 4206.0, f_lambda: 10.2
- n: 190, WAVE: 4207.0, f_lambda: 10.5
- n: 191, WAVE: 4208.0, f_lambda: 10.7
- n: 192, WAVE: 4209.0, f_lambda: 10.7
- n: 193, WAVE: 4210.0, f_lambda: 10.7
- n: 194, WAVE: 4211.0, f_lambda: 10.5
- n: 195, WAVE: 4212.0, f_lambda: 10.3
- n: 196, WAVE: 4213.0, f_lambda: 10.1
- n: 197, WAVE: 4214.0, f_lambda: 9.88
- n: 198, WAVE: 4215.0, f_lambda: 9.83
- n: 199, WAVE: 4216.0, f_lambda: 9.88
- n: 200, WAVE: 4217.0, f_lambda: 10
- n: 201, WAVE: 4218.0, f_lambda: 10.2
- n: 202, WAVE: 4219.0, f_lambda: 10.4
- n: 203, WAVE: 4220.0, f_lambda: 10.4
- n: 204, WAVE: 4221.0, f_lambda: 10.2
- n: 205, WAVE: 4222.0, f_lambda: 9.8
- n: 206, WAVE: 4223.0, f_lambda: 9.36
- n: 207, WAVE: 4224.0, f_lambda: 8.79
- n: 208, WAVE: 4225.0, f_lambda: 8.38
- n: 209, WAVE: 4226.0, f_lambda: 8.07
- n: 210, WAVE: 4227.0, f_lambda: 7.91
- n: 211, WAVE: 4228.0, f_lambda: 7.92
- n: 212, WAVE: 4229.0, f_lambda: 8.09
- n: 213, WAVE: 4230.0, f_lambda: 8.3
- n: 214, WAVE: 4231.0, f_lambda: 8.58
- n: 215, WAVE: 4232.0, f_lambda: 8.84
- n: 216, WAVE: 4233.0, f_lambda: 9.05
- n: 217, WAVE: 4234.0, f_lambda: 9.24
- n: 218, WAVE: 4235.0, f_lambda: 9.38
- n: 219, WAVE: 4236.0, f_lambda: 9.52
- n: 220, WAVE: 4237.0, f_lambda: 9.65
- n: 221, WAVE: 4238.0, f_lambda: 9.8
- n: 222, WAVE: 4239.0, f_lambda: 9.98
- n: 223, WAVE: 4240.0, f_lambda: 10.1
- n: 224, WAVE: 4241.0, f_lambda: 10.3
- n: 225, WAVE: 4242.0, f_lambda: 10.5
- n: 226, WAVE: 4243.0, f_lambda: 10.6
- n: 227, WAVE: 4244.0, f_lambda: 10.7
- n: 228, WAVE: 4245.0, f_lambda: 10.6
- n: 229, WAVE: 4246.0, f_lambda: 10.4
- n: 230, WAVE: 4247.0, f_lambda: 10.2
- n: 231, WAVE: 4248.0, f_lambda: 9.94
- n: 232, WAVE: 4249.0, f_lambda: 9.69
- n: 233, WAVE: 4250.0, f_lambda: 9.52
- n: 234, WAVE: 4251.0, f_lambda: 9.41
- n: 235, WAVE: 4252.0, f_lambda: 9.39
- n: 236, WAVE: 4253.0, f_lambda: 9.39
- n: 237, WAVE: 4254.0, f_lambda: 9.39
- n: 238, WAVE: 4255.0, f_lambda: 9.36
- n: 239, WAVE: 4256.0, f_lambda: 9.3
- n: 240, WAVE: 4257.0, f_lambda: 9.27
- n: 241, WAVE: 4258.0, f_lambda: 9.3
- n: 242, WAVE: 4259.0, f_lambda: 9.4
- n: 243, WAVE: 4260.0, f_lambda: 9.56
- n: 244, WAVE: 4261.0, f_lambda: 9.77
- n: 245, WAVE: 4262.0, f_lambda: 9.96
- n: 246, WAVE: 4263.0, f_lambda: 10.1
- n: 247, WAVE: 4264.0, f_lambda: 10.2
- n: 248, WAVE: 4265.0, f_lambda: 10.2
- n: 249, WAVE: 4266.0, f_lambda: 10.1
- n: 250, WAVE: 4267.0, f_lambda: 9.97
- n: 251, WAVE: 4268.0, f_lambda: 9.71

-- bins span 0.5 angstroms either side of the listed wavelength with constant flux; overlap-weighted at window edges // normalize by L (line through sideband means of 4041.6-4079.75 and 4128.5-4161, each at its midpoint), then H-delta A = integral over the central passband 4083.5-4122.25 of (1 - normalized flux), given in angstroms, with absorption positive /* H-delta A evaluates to 0.5 angstroms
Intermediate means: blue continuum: 8.77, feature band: 8.85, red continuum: 9.17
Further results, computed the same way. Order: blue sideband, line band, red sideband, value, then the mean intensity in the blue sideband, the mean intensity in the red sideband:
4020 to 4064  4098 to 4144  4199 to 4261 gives 2.40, 8.83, 9.61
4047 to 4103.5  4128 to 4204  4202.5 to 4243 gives 1.91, 9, 9.63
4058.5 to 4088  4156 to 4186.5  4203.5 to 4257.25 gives 0.68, 9.37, 9.68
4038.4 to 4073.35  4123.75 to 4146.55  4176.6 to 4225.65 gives 0.30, 8.73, 9.49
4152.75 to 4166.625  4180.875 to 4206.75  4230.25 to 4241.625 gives 1.11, 9.63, 9.48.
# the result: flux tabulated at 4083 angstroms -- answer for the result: 10.6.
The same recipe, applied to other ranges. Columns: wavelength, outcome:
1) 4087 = 10.5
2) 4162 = 9.77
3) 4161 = 9.86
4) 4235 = 9.38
